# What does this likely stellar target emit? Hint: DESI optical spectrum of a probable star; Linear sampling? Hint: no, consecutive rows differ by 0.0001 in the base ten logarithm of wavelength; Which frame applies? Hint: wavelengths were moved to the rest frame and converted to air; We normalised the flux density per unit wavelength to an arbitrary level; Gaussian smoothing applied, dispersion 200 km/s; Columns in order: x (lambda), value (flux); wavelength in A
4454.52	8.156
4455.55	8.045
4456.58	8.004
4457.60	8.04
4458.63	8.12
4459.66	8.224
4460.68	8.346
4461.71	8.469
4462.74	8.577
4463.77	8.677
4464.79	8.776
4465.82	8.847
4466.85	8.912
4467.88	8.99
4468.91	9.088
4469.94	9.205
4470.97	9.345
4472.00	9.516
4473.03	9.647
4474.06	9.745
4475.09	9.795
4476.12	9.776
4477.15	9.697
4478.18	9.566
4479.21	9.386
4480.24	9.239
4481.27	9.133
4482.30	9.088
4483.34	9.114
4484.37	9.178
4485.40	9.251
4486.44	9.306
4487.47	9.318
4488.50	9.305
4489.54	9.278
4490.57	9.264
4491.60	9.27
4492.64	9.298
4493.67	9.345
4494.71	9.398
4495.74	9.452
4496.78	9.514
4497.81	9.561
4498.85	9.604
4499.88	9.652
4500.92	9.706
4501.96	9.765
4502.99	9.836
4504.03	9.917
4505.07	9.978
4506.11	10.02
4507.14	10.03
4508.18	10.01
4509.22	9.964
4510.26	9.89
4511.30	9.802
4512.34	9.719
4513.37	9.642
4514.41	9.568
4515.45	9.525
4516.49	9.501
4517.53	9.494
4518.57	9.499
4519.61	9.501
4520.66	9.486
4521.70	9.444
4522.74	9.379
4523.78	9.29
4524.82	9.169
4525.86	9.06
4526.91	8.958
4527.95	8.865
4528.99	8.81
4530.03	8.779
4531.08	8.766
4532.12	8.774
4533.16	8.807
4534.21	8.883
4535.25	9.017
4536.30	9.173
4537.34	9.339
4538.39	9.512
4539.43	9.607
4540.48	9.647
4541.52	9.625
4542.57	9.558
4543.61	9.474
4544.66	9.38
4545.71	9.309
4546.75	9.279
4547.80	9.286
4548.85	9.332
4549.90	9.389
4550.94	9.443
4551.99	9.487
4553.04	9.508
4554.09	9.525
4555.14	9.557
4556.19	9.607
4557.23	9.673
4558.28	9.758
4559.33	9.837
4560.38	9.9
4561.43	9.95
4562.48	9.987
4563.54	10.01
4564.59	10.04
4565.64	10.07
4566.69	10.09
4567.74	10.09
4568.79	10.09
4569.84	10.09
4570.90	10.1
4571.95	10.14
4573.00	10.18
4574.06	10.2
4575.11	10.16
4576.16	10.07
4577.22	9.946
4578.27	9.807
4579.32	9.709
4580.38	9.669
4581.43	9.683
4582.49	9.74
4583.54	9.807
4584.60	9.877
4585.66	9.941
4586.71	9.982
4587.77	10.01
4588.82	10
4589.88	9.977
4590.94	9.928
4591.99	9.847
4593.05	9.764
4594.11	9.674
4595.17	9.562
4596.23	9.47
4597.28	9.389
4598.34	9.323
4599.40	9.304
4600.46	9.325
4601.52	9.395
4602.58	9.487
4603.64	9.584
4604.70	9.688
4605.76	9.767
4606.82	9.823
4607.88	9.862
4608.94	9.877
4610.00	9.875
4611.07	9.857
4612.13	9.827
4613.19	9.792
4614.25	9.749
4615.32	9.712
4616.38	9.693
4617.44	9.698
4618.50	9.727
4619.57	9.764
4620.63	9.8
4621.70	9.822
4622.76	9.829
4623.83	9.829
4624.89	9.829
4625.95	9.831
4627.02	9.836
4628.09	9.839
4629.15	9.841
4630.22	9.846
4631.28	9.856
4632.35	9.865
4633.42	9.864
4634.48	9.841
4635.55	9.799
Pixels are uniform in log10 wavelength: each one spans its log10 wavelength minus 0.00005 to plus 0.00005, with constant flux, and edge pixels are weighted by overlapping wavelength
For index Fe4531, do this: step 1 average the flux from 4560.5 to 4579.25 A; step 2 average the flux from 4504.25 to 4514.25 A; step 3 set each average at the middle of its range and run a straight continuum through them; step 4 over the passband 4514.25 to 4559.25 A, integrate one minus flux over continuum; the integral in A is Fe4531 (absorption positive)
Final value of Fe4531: 2.8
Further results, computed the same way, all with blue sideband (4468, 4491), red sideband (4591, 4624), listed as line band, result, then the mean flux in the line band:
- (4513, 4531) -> 0.37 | 9.27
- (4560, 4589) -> -1.13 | 9.98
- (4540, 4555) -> 0.14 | 9.45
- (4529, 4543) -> 0.49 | 9.17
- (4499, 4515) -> -0.66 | 9.83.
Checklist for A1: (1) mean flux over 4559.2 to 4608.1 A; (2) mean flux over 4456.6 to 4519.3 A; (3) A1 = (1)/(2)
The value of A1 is 1.1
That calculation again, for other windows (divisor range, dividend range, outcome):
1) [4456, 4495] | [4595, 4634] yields 1.07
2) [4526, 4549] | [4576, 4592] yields 1.08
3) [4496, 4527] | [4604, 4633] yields 1.02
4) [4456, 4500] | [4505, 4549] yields 1.03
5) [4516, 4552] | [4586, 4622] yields 1.05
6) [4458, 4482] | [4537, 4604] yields 1.07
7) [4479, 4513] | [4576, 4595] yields 1.03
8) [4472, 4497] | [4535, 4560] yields 1.01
